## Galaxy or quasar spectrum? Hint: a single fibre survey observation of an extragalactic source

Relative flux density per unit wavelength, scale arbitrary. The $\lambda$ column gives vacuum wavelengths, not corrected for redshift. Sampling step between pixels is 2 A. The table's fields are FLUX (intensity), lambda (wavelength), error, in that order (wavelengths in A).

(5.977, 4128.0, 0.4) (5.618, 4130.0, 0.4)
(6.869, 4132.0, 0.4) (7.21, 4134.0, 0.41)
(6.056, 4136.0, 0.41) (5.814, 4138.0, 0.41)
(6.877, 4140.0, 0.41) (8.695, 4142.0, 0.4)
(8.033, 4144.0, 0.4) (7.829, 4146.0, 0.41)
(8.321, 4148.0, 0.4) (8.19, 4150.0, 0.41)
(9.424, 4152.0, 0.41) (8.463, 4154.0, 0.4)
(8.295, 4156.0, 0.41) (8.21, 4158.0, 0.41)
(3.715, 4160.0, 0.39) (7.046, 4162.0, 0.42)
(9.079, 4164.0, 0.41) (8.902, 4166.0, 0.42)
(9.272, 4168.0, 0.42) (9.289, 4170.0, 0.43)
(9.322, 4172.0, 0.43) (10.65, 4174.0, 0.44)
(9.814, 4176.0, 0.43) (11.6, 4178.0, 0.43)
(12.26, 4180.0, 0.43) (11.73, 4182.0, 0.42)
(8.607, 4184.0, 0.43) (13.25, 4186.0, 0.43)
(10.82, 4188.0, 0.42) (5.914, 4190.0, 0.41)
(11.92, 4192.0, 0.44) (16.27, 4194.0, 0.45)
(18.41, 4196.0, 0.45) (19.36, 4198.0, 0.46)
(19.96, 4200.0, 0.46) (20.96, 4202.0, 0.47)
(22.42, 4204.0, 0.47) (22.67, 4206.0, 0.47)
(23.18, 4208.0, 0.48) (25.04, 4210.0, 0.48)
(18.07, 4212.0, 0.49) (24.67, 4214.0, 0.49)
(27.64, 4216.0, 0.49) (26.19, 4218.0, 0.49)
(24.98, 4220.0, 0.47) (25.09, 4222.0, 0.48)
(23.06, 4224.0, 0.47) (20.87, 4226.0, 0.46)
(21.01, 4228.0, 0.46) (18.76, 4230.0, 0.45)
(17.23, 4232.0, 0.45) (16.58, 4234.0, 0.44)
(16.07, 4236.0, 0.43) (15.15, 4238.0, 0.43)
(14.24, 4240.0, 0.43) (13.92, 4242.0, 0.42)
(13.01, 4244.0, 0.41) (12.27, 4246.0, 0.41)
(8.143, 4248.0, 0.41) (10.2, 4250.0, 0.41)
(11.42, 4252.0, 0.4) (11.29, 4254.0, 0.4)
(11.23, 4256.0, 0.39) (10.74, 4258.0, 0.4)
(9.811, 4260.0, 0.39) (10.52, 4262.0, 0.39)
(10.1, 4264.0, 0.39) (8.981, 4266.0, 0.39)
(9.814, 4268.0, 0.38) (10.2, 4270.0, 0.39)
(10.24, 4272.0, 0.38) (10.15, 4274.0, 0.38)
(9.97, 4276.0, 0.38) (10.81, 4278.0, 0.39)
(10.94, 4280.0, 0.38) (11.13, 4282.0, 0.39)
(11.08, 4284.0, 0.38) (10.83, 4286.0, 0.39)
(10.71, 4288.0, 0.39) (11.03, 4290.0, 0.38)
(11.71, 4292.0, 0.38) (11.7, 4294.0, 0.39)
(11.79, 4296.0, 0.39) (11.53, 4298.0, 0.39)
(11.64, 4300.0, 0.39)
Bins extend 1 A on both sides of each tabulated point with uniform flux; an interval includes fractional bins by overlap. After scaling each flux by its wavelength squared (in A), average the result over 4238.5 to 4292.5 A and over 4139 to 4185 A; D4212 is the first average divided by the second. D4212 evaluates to 1.30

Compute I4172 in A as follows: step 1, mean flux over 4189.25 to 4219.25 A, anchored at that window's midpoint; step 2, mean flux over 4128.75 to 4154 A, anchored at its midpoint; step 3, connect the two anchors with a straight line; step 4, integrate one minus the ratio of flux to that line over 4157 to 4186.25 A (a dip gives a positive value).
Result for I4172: 9.2 A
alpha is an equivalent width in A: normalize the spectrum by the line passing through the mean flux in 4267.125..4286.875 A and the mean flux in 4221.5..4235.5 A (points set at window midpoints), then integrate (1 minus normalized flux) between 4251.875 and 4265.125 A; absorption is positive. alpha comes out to 3.3 A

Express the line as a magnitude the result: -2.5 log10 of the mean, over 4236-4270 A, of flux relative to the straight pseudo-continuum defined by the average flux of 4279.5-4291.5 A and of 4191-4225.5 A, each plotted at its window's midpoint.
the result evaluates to 0.34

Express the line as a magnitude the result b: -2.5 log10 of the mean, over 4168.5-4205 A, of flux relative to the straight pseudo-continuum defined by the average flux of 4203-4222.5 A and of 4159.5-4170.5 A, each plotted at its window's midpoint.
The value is 0.15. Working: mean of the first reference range 8.01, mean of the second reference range 24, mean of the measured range 13.4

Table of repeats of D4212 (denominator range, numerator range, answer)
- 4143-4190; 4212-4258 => 1.95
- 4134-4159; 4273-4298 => 1.50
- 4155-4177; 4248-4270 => 1.26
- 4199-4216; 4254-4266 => 0.48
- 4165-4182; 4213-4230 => 2.39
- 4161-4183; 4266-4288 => 1.11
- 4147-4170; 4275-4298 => 1.45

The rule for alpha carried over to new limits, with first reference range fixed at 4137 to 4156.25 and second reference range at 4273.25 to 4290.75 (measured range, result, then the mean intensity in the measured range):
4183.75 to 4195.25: -3.4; 11.5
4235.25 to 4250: -4.6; 13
